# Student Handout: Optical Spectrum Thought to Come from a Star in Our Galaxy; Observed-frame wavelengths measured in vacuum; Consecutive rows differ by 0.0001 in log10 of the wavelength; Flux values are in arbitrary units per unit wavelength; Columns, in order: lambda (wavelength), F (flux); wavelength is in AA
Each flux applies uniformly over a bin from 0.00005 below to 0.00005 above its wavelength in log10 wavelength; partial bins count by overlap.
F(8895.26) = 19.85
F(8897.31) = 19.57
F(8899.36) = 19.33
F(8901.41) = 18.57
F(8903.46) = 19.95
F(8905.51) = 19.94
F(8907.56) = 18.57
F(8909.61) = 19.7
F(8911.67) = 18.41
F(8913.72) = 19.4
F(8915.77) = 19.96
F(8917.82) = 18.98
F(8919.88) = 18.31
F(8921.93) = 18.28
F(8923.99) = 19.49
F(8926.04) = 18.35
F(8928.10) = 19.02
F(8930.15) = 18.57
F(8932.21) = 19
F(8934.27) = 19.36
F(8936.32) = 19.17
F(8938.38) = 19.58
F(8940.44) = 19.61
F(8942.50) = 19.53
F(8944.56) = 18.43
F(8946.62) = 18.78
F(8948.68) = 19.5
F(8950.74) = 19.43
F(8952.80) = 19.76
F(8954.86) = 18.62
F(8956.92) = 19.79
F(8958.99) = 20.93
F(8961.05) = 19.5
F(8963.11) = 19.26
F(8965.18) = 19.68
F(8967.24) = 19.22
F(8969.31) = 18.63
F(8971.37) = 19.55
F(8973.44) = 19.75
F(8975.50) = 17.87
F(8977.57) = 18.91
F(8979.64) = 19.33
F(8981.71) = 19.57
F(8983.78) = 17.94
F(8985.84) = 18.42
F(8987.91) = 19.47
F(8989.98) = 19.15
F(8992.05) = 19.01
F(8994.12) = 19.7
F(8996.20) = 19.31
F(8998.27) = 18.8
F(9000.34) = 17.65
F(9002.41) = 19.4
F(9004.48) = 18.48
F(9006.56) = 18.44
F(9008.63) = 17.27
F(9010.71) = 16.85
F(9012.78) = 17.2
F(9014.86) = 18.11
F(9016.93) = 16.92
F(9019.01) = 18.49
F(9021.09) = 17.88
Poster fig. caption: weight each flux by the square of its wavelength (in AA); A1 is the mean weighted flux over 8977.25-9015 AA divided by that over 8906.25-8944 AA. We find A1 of 0.99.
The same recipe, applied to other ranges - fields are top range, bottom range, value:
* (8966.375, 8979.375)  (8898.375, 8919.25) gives 1.00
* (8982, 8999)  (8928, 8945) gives 1.00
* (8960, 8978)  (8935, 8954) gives 1.00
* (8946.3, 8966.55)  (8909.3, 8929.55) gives 1.04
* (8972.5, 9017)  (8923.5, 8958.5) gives 0.98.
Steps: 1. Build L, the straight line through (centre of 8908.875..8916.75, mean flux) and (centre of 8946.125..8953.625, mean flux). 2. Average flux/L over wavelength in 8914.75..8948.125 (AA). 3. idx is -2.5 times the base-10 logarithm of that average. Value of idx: 0.019 mag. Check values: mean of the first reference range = 19.3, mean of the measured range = 19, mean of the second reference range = 19.4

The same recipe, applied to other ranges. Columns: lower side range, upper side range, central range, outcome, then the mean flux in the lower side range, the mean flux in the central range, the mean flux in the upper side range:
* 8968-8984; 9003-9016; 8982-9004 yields -0.03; 19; 18.9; 17.8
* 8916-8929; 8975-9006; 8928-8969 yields -0.03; 18.8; 19.3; 18.9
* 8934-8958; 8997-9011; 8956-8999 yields -0.03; 19.3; 19.2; 18.2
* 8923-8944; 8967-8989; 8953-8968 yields -0.03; 19.2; 19.6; 19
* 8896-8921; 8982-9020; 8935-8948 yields -0.02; 19.2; 19.2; 18.4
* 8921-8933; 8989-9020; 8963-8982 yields -0.04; 18.8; 19.2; 18.3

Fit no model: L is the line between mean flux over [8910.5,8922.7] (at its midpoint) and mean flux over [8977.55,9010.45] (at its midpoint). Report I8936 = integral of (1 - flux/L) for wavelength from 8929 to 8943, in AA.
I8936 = -0.3 AA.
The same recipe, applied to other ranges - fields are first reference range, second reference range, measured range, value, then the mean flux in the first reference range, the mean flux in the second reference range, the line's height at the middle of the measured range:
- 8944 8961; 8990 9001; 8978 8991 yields 0.1 AA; 19.4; 19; 19.1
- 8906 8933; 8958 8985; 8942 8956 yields 0.0 AA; 18.9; 19.2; 19.1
